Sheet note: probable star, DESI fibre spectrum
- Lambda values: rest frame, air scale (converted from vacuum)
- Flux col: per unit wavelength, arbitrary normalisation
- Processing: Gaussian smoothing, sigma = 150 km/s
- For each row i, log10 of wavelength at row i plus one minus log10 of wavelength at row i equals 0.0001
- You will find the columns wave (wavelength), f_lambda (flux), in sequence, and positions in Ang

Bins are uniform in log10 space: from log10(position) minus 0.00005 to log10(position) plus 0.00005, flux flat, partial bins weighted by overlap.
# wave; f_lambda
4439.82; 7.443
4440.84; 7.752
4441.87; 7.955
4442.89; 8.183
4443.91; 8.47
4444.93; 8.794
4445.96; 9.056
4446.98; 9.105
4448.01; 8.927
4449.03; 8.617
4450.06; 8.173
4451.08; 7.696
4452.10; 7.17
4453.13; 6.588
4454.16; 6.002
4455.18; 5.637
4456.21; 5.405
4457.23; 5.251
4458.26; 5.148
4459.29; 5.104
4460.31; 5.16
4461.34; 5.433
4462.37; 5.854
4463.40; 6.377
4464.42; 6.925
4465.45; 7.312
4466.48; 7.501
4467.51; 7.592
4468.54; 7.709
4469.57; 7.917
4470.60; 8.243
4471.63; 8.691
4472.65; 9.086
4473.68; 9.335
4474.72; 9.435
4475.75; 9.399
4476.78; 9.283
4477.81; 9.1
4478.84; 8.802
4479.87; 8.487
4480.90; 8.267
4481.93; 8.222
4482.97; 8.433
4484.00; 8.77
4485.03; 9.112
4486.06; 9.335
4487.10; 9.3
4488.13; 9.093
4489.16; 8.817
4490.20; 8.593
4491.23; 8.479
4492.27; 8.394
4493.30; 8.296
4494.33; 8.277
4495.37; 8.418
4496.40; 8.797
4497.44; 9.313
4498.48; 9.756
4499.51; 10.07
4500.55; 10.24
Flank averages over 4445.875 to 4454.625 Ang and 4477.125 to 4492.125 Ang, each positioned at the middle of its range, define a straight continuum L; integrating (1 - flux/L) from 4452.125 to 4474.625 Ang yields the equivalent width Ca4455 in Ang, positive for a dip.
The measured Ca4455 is 3.8 Ang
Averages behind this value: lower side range 7.88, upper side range 8.77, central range 6.83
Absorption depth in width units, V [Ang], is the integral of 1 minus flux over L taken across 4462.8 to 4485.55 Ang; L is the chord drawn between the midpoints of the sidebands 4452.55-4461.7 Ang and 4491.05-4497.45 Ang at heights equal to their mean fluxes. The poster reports -4.8 Ang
